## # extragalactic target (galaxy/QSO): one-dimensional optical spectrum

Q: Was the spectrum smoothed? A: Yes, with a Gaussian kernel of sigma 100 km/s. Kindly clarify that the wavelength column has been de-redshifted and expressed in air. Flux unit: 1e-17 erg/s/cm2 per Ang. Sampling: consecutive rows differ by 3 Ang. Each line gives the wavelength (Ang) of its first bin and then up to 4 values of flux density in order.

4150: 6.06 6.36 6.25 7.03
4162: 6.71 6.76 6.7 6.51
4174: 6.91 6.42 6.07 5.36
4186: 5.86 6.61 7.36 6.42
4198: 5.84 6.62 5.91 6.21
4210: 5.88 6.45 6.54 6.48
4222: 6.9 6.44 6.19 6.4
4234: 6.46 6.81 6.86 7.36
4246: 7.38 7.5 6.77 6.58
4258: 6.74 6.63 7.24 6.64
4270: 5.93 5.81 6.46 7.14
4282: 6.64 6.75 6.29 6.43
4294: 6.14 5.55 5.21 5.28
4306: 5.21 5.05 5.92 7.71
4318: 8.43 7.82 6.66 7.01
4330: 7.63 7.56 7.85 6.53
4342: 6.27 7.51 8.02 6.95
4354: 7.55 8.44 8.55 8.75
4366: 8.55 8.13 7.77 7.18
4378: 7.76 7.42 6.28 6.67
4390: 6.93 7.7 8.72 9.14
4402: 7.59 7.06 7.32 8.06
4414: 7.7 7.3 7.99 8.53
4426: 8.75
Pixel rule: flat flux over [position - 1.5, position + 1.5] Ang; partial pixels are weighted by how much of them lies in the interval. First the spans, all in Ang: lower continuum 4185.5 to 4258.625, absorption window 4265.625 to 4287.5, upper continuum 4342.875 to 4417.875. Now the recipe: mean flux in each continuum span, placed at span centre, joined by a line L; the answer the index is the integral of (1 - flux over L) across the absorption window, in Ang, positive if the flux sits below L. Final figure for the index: 1.6 Ang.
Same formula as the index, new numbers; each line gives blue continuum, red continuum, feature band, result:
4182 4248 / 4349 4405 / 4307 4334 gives 1.0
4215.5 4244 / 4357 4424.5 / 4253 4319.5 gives 6.4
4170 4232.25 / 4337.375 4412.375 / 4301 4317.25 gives 2.8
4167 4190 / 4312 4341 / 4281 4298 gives 1.9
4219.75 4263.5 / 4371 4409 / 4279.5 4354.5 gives 4.7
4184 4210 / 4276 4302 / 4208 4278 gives -3.8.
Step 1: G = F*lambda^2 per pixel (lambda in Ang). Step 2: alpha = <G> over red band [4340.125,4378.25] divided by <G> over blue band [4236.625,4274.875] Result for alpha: 1.2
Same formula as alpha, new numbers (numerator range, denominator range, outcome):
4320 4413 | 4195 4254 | 1.23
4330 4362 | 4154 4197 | 1.26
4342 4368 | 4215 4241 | 1.28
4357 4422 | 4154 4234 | 1.33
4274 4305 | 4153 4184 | 1.01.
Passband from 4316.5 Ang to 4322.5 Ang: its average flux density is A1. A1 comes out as 8.12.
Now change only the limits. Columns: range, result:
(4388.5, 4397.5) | 7.78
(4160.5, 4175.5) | 6.72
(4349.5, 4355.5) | 7.25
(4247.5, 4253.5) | 7.14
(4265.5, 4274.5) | 6.13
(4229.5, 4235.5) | 6.43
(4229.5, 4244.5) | 6.78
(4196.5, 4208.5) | 6.14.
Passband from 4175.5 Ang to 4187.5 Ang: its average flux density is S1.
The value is 5.93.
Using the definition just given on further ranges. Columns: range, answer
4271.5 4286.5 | 6.56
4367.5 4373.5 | 7.95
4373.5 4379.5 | 7.47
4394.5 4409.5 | 7.97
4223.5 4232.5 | 6.34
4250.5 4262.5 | 6.68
